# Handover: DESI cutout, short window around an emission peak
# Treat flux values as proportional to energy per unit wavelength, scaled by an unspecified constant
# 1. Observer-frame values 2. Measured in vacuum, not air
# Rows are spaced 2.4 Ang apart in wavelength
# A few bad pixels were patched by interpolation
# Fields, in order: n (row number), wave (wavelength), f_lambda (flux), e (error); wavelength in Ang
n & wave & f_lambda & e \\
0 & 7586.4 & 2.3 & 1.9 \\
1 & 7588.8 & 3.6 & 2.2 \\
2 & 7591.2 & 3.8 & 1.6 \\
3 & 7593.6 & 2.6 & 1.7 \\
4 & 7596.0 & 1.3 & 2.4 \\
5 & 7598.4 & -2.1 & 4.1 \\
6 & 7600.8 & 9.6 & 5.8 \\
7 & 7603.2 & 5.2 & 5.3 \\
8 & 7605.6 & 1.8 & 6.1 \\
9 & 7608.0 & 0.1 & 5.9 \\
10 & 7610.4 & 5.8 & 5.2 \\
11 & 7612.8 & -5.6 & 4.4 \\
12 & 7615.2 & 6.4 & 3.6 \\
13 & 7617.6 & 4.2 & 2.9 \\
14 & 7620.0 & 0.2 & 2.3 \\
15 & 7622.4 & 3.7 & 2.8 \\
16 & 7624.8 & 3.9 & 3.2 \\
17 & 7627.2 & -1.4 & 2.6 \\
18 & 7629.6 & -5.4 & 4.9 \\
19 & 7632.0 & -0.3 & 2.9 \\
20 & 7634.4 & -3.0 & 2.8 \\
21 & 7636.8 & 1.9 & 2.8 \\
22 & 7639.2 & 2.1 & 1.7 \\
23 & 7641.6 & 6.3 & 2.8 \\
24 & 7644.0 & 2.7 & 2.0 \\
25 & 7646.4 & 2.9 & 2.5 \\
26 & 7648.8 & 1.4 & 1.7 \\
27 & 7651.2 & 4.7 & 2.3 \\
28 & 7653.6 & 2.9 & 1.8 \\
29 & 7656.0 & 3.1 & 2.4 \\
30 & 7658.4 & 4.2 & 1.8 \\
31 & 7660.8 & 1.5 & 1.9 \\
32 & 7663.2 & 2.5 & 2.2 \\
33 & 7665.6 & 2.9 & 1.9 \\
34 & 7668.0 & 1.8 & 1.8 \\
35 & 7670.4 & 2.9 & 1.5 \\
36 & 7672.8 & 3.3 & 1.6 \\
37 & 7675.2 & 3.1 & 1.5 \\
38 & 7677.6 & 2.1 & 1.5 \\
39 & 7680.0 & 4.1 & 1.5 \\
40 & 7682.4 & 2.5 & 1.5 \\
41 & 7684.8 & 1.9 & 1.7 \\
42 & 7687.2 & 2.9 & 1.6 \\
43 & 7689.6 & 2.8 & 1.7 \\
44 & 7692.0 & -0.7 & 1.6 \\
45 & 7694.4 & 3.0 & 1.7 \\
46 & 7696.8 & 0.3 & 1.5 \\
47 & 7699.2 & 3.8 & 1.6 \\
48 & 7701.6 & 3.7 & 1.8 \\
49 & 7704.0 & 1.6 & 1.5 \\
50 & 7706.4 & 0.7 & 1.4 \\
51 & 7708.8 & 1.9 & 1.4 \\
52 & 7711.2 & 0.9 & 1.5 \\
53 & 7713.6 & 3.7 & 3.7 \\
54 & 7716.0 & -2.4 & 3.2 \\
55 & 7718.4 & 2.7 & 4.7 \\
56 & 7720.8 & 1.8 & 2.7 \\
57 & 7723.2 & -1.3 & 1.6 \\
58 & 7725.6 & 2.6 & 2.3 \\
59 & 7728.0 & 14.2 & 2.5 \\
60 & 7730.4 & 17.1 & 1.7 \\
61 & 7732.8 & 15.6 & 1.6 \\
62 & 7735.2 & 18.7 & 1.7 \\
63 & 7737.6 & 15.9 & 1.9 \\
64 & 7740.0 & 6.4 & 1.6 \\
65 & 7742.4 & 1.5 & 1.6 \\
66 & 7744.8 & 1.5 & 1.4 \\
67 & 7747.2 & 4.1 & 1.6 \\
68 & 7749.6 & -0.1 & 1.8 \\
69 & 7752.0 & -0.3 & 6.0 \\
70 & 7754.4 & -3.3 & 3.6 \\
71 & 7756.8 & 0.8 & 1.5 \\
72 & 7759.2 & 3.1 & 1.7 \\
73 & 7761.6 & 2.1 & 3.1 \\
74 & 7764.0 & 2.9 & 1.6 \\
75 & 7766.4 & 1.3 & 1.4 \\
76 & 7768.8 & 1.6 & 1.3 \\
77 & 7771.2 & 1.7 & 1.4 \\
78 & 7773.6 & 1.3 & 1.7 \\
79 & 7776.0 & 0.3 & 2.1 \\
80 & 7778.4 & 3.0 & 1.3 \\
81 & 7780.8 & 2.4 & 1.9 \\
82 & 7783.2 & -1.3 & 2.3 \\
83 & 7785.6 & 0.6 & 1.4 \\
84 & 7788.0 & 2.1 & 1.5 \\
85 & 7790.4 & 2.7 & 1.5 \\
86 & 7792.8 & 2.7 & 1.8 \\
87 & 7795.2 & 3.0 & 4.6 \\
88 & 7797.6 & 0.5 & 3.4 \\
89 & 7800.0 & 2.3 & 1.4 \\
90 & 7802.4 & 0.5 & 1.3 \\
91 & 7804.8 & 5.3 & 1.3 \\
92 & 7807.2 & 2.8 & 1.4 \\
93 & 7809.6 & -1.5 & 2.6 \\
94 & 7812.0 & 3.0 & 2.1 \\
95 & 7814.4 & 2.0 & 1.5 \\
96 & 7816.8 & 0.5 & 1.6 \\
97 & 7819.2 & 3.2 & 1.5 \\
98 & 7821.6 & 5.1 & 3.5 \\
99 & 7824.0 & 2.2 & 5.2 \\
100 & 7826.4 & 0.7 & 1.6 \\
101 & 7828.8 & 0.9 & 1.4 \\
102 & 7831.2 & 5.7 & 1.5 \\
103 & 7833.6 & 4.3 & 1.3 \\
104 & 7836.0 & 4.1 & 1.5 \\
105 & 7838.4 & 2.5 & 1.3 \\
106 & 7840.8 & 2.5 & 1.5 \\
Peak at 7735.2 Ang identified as [O II]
